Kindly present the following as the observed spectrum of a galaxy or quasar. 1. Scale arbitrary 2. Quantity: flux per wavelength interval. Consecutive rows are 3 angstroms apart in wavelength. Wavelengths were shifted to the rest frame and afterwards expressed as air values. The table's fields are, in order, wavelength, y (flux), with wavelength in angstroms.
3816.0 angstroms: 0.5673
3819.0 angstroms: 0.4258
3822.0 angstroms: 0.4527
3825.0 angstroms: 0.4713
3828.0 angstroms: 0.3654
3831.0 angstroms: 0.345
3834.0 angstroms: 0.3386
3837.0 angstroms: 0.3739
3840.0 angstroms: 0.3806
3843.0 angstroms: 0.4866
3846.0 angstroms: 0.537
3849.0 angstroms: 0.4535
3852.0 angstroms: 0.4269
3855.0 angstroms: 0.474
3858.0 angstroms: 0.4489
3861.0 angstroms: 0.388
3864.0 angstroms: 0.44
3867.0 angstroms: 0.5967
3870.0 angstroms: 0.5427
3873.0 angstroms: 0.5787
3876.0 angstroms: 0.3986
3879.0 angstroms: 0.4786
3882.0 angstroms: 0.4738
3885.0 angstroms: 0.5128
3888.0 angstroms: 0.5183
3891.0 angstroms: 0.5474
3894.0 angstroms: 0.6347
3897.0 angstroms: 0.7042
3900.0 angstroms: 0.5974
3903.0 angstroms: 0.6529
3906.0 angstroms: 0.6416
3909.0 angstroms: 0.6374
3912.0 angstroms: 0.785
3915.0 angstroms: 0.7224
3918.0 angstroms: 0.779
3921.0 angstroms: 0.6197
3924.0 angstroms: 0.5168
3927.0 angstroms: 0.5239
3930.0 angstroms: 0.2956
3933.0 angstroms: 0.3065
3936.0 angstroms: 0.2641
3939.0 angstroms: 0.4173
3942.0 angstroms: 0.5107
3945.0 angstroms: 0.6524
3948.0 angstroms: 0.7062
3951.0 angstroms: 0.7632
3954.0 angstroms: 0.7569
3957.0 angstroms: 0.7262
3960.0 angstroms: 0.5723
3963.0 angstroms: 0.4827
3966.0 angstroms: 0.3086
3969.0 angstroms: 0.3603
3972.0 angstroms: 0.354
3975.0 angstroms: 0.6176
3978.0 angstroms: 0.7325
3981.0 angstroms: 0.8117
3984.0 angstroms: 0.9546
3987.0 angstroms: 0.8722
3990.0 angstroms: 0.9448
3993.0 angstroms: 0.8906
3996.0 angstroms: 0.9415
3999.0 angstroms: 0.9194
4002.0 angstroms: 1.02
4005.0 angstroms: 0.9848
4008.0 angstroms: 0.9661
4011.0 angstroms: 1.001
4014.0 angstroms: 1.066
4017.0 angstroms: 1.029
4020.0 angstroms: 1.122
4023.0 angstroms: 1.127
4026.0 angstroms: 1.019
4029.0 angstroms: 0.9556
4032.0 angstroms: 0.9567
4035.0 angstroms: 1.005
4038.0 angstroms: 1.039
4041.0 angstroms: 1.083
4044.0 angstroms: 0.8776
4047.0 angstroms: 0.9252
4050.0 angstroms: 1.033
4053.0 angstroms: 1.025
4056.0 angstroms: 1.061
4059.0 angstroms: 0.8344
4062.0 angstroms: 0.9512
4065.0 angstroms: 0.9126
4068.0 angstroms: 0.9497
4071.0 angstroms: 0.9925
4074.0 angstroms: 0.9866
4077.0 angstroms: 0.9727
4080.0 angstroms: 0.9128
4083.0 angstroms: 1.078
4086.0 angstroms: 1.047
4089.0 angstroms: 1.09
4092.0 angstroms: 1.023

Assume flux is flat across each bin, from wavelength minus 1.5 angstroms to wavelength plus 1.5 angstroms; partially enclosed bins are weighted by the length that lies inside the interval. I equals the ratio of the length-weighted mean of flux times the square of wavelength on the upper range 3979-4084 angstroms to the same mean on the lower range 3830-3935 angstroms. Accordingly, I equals 2.03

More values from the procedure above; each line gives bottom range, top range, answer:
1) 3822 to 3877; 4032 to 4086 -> 2.43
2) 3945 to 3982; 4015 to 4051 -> 1.76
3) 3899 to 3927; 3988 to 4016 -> 1.55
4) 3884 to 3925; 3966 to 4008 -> 1.29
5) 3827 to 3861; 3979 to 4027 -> 2.52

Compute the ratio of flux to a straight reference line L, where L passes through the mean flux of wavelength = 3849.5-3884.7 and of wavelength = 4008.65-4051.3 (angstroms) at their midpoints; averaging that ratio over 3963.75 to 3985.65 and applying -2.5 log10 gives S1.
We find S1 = 0.385 mag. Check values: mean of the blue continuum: 0.478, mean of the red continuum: 1.02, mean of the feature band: 0.59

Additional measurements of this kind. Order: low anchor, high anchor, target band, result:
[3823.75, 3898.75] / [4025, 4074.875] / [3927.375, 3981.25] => 0.344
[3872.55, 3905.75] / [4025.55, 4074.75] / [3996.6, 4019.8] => -0.158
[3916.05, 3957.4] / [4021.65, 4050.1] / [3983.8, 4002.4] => -0.150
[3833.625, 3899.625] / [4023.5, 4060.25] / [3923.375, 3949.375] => 0.438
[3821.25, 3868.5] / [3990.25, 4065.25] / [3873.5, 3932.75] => 0.064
